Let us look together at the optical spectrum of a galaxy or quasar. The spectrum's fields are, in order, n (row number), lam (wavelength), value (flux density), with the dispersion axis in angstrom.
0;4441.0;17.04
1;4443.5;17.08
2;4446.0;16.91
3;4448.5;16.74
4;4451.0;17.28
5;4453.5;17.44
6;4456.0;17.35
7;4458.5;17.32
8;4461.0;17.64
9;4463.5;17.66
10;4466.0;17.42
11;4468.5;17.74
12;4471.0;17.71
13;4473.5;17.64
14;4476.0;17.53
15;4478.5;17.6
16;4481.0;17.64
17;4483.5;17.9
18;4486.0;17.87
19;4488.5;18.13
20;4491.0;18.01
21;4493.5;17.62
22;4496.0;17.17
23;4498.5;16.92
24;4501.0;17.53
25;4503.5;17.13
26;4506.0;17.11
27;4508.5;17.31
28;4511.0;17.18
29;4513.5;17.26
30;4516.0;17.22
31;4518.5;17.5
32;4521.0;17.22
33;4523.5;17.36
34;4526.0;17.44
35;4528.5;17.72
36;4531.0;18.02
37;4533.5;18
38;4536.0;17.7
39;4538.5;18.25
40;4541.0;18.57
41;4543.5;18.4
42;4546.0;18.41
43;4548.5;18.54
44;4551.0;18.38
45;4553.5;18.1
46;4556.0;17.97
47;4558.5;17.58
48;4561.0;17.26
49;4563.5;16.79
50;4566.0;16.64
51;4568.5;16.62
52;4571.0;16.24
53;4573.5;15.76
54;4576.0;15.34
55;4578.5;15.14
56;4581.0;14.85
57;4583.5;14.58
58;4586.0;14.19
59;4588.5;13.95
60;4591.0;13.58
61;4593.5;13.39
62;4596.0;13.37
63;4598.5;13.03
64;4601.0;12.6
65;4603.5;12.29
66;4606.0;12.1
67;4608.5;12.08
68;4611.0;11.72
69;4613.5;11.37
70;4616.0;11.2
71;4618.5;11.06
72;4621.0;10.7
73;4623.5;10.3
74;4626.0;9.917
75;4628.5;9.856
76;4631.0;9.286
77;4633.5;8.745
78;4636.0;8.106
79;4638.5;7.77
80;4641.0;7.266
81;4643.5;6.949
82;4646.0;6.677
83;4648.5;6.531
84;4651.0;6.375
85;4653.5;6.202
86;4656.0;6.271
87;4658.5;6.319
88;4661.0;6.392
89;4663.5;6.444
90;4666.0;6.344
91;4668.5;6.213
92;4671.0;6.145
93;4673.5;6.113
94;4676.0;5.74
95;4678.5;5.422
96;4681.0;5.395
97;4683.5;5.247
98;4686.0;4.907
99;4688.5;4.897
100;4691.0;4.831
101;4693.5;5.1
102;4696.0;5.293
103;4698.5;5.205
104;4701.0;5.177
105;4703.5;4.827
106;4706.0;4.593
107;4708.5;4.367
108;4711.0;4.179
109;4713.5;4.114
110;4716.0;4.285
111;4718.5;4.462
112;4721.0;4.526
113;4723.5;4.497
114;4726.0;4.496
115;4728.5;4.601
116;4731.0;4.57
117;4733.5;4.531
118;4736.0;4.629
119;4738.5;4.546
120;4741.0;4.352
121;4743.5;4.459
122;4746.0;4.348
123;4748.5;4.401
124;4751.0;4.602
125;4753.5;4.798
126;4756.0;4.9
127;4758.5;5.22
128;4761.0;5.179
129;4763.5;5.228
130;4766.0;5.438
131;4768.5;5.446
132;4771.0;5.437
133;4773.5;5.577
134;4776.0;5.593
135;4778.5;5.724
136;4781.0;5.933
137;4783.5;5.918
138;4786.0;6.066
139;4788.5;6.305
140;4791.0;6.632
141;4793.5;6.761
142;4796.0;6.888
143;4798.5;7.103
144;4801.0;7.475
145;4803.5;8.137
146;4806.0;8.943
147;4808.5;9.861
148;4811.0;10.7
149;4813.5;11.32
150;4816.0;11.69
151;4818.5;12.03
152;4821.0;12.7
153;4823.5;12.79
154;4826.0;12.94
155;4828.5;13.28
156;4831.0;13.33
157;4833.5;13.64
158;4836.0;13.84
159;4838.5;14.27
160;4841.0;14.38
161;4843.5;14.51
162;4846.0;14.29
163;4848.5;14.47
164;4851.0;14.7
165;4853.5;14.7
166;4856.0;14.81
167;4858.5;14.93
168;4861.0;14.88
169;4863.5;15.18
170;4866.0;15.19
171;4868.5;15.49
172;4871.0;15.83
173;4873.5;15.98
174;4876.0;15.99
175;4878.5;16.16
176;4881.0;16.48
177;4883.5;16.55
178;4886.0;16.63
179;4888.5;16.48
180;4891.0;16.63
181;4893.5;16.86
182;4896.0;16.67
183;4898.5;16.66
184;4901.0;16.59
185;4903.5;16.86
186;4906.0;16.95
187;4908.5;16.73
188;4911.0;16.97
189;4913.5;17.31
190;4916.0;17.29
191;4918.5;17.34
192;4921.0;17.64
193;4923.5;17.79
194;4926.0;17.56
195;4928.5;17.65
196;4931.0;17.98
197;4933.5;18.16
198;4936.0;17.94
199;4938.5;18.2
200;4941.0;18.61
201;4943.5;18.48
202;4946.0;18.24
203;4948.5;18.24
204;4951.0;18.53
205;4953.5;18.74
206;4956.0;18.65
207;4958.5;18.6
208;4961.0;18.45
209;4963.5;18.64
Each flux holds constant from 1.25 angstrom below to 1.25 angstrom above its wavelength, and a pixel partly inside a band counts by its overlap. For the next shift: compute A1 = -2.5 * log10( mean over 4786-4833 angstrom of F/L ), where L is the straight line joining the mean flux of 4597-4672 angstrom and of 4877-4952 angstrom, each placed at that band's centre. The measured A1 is 0.40 mag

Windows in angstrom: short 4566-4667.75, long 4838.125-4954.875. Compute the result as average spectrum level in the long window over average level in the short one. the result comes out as 1.5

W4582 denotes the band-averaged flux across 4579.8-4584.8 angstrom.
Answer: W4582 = 14.7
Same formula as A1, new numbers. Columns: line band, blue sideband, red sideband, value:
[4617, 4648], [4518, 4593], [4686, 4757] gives 0.26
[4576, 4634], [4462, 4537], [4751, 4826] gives 0.14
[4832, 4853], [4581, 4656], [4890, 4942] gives 0.10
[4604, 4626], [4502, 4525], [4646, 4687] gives -0.15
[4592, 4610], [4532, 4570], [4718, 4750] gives 0.12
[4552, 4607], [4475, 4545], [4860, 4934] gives 0.16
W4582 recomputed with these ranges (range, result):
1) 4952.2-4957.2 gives 18.7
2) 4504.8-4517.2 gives 17.2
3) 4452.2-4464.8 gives 17.5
